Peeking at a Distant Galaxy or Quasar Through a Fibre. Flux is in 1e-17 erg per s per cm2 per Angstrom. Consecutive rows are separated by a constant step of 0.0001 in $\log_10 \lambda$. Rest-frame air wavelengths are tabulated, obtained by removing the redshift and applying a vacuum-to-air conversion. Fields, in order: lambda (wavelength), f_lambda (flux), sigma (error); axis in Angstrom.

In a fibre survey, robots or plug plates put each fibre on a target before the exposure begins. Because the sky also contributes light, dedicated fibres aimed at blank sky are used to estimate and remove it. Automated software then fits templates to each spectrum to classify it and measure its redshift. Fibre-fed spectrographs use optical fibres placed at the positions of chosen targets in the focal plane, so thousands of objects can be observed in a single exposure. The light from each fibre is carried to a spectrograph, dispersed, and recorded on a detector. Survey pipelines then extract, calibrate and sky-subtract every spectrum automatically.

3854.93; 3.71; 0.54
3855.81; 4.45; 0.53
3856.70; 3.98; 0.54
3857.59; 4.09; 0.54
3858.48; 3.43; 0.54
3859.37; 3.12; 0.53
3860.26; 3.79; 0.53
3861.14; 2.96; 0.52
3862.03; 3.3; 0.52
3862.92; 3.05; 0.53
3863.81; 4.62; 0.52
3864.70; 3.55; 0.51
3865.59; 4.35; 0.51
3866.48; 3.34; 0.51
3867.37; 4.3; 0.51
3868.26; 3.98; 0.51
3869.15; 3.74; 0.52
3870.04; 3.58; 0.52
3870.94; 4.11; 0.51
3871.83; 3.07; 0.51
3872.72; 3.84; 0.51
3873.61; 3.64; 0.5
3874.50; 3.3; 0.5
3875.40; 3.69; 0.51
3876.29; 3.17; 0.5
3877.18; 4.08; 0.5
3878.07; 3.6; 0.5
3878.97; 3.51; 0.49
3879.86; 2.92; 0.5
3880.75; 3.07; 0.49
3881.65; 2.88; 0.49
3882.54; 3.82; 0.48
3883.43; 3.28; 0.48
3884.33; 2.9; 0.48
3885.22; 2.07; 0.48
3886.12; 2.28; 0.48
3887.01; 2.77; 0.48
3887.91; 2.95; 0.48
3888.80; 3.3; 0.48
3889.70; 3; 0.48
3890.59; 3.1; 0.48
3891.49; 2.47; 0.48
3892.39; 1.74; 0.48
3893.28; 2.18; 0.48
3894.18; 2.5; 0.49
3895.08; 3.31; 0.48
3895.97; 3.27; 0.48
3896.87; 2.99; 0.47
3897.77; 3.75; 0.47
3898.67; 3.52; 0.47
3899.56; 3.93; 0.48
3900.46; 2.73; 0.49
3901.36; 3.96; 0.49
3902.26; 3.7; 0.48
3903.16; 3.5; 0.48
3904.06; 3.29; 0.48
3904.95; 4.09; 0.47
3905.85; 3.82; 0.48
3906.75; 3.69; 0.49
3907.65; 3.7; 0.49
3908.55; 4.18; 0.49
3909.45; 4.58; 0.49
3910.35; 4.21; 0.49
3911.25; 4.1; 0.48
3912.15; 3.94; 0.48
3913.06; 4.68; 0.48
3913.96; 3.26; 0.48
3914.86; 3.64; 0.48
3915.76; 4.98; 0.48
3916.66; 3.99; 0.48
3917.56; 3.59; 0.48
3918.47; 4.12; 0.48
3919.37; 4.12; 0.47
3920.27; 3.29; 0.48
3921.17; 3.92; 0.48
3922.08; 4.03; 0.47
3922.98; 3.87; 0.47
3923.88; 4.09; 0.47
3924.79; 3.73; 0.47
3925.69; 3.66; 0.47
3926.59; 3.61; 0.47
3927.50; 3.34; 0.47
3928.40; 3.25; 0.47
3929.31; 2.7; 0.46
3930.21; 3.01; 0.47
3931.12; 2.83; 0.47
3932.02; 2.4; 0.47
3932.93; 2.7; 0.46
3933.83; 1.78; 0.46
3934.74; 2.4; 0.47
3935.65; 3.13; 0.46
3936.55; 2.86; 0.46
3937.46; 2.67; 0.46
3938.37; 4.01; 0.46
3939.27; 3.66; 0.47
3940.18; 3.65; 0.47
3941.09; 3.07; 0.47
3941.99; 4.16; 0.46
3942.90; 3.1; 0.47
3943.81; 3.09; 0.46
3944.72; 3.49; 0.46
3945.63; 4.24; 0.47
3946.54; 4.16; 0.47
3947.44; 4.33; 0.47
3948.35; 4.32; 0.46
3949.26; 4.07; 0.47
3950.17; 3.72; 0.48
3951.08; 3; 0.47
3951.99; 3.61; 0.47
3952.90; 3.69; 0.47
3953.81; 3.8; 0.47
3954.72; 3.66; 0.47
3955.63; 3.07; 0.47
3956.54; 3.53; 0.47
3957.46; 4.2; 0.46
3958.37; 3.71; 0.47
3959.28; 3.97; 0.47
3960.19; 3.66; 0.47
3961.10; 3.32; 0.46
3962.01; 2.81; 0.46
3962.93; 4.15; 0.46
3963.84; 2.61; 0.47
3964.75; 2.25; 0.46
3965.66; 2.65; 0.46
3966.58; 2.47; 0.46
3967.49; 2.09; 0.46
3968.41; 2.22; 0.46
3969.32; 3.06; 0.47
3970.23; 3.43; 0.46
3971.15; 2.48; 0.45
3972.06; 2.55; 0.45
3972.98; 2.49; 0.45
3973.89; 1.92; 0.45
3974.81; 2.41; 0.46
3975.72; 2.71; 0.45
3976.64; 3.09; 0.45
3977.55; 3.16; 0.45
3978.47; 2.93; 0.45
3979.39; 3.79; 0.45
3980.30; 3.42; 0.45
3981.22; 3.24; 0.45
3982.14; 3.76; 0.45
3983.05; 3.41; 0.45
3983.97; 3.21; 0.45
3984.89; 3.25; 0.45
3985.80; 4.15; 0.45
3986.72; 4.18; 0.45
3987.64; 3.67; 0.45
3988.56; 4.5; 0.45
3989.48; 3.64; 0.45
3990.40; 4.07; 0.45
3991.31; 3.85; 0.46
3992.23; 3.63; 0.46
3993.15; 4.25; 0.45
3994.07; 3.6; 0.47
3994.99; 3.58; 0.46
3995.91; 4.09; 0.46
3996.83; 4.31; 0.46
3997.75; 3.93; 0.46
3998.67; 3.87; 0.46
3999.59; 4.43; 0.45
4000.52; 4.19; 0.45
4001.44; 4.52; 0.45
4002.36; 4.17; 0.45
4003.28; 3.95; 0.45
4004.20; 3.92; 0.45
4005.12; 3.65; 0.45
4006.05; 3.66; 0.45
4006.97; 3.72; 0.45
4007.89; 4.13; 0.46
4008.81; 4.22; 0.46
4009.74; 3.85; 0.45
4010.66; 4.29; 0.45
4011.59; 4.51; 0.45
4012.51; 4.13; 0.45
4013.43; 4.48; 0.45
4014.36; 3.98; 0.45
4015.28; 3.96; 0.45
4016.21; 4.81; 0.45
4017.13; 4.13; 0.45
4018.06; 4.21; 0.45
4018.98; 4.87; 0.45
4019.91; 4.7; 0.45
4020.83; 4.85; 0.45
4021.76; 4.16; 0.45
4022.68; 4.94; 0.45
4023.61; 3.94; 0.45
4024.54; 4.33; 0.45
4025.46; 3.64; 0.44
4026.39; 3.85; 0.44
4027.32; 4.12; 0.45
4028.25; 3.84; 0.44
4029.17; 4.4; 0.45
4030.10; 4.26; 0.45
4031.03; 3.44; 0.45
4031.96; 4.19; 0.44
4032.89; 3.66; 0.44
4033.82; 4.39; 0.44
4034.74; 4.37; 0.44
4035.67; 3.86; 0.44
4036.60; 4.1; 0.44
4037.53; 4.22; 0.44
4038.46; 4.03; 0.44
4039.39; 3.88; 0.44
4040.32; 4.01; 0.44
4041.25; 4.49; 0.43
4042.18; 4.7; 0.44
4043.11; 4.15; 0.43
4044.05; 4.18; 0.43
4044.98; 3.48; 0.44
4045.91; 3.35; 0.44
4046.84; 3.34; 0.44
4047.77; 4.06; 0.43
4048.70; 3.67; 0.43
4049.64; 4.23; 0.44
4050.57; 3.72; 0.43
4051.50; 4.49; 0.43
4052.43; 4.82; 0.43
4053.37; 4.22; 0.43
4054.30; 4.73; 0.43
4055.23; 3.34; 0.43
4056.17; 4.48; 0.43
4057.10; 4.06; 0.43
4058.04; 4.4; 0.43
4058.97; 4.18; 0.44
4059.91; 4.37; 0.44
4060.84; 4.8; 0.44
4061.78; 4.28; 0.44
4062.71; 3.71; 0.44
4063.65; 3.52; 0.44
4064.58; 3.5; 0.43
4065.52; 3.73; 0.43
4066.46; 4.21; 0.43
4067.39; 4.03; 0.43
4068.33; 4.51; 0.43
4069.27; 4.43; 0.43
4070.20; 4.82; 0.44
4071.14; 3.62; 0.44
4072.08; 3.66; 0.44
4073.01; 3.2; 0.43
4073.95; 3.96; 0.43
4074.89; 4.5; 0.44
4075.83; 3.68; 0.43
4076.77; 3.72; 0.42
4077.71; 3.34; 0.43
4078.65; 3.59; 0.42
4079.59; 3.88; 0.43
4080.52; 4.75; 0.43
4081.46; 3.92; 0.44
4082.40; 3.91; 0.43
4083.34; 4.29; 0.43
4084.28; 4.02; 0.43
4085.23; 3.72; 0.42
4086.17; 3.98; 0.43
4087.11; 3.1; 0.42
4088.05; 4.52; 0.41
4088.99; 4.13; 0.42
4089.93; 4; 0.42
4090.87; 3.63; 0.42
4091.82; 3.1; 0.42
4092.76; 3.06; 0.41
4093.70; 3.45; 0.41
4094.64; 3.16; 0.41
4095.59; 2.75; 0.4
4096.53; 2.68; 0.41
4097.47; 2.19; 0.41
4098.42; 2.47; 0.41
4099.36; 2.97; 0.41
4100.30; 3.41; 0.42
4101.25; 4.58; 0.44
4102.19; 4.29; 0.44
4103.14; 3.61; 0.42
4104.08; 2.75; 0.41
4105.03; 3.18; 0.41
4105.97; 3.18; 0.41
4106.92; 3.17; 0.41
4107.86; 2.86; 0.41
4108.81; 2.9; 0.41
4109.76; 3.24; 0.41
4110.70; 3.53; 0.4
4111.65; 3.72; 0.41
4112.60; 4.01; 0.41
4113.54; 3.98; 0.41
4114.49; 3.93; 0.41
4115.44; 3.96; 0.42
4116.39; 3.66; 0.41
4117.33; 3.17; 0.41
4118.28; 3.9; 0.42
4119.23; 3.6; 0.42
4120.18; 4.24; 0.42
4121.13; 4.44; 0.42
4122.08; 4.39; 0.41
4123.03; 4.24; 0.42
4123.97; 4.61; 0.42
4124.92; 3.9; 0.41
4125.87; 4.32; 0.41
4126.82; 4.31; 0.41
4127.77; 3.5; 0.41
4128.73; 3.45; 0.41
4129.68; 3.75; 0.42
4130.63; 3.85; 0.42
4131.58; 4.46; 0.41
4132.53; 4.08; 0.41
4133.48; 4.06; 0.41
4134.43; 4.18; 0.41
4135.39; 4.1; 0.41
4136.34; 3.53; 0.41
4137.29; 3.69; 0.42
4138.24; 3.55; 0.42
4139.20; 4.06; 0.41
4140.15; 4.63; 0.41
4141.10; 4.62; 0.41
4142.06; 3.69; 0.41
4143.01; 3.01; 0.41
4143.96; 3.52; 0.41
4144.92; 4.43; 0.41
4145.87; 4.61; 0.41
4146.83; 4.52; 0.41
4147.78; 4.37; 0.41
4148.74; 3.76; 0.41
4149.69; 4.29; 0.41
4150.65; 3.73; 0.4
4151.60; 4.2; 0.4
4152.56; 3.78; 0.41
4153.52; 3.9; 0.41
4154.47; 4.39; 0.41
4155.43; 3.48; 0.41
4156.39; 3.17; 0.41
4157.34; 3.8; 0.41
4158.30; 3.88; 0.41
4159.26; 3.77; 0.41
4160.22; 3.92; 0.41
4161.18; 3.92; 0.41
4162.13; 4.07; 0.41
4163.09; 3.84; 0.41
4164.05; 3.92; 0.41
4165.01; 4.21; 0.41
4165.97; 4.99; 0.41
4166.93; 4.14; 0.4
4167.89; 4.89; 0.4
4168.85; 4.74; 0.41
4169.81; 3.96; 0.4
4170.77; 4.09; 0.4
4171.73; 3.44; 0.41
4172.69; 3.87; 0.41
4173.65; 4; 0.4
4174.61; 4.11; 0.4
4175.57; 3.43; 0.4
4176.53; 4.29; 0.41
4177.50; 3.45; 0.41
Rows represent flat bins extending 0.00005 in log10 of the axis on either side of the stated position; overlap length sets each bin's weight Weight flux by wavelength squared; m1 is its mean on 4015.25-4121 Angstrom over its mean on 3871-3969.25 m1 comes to 1.23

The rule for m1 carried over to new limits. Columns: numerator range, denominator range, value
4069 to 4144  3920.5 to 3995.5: 1.20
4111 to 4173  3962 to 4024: 1.17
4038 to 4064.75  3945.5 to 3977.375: 1.32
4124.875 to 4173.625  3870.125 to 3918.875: 1.32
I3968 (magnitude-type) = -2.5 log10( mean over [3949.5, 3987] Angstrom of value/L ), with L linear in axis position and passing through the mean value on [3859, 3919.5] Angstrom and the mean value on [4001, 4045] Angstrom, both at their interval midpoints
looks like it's 0.21 mag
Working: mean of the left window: 3.49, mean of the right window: 4.16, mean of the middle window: 3.19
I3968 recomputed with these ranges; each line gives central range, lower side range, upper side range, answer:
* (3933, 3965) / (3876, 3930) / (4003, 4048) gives 0.08 mag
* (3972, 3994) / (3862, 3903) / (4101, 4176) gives 0.04 mag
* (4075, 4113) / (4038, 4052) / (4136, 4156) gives 0.14 mag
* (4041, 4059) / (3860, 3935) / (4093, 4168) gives -0.12 mag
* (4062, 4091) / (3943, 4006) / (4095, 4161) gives -0.07 mag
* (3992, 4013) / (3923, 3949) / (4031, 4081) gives -0.08 mag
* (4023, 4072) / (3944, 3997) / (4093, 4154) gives -0.14 mag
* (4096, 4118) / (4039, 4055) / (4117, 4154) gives 0.20 mag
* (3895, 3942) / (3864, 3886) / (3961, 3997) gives -0.05 mag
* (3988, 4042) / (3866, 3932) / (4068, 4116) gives -0.16 mag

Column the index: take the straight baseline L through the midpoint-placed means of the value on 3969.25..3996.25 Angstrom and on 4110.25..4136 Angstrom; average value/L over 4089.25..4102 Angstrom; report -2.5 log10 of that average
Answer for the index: 0.19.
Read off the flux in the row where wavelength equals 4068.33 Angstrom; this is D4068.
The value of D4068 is 4.51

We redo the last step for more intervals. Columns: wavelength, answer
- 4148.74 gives 3.76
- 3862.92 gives 3.05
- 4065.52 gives 3.73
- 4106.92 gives 3.17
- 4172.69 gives 3.87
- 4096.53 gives 2.68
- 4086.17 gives 3.98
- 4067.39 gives 4.03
